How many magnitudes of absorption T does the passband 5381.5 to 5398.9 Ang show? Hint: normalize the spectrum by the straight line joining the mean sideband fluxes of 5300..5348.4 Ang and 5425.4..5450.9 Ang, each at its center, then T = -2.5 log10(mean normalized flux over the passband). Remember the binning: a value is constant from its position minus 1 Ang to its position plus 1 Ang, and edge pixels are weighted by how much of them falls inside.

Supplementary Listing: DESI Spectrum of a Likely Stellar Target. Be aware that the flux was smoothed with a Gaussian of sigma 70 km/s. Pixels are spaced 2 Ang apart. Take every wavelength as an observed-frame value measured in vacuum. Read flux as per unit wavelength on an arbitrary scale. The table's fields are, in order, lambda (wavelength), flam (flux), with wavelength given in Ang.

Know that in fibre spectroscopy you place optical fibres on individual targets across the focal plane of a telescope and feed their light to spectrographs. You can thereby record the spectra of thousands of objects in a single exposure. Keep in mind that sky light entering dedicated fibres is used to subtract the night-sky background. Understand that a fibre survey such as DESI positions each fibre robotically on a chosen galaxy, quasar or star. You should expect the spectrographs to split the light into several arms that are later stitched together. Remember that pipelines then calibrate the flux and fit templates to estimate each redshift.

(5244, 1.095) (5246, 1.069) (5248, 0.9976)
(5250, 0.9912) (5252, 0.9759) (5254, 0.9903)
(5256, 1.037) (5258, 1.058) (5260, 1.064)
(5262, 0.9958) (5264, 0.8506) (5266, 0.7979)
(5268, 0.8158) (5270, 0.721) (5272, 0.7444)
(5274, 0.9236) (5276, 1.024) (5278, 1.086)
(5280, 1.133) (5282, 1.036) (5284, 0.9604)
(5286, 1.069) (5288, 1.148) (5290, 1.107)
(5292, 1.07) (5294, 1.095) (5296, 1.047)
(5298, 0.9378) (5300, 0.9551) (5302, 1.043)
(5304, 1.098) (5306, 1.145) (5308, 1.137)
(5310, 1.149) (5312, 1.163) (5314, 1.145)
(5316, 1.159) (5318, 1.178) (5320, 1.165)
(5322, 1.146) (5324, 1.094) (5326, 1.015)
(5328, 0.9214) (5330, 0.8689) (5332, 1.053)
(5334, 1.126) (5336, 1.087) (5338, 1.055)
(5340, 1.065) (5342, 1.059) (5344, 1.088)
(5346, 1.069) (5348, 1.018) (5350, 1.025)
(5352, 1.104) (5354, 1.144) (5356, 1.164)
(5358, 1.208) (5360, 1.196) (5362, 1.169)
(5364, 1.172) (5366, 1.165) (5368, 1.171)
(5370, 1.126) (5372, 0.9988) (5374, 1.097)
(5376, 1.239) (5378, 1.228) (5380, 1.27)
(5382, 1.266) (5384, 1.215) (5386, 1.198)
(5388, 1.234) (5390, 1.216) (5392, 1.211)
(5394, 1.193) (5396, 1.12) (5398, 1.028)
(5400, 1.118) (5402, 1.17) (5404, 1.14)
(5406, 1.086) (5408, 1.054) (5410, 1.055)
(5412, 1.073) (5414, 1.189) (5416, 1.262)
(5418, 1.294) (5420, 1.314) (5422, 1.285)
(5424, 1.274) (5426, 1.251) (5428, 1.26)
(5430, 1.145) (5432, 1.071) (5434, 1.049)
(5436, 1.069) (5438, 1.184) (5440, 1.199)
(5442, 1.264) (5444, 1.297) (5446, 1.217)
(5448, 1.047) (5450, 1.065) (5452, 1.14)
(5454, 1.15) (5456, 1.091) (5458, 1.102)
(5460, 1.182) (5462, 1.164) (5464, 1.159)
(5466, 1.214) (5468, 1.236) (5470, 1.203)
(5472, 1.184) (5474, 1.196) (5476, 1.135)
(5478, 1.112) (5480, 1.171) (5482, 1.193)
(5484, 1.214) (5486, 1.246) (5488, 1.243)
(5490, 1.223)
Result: -0.05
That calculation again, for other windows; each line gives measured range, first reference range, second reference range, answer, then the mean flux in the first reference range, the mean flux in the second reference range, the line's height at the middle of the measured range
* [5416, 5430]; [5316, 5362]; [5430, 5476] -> -0.12 mag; 1.09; 1.16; 1.14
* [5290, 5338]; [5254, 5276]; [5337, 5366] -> -0.06 mag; 0.91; 1.11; 1.02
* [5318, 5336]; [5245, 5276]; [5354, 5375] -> 0.01 mag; 0.938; 1.15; 1.07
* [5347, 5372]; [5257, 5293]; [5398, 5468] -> -0.05 mag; 0.978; 1.16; 1.08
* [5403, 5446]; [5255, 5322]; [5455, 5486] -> -0.04 mag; 1.03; 1.17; 1.14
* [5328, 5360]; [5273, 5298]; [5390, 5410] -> 0.02 mag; 1.05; 1.13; 1.09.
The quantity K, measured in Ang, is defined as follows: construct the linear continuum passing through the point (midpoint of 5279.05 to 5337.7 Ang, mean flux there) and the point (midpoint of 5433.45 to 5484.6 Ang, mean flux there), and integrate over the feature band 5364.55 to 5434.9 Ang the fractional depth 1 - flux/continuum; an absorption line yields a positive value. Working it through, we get -2.7 Ang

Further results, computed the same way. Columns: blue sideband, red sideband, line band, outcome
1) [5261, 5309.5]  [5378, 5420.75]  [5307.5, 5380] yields -1.5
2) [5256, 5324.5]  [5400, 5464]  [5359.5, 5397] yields -2.2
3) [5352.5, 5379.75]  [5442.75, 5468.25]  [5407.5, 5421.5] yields -0.3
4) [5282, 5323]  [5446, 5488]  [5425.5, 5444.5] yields -0.4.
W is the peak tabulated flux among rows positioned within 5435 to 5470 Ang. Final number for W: 1.297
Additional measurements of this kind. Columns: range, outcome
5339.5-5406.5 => 1.27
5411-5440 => 1.314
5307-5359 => 1.208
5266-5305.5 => 1.148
